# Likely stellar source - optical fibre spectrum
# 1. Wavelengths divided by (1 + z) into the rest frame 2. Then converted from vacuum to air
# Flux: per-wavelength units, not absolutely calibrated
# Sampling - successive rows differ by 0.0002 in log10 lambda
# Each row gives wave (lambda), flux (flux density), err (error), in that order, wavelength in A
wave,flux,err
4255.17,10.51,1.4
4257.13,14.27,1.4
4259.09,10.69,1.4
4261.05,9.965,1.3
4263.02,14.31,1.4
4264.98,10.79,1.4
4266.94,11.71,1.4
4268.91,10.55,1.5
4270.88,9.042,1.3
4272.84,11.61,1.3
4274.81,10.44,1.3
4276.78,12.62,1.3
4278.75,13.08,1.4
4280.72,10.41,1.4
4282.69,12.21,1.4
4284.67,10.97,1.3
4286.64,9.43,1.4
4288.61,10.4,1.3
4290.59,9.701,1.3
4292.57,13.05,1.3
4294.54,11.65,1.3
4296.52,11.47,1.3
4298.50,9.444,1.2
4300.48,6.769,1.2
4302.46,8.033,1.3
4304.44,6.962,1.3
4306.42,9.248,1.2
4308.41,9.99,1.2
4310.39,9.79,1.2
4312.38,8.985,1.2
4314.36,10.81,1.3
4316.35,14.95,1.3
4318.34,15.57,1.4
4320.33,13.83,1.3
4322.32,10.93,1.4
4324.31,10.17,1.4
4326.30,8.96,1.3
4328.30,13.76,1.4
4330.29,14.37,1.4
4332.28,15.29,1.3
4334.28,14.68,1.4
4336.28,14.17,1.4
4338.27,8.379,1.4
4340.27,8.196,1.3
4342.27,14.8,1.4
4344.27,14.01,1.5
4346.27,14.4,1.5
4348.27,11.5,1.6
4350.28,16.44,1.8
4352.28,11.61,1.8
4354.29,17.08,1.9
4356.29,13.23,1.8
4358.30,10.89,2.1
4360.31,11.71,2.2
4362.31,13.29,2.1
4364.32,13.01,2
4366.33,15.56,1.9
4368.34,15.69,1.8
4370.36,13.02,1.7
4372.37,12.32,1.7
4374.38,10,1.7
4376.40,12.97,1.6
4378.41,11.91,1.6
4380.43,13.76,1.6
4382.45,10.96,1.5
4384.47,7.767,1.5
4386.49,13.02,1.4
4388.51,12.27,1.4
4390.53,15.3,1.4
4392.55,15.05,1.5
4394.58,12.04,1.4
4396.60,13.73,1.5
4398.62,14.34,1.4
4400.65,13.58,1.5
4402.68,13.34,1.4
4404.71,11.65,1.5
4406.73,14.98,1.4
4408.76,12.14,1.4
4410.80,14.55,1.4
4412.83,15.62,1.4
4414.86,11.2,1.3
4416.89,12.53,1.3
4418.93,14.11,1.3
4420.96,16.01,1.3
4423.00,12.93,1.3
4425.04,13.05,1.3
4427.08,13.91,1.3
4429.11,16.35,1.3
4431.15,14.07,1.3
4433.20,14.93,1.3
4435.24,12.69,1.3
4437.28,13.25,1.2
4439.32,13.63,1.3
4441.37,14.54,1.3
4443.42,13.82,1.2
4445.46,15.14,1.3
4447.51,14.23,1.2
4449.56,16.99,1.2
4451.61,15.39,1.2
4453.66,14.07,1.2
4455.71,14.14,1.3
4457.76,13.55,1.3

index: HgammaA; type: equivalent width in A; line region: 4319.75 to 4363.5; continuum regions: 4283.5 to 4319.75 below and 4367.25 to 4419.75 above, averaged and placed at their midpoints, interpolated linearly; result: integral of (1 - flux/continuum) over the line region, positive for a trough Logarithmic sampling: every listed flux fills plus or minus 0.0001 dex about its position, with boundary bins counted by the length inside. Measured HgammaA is -4.7 A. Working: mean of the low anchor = 10.4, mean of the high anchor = 13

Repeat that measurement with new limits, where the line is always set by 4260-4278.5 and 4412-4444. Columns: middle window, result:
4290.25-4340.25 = 3.59 A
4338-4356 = -0.78 A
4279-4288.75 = 0.55 A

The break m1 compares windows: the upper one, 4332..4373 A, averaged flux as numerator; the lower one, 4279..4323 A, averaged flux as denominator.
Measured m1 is 1.2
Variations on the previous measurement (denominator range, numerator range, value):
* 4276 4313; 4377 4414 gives 1.28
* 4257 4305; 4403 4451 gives 1.30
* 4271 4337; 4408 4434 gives 1.24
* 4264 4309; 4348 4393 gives 1.24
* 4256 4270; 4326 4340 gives 1.09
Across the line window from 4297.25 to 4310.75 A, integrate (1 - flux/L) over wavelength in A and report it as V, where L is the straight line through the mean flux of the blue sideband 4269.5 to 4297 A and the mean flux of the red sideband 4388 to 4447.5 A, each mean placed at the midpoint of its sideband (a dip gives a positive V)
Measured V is 3.4 A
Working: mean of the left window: 11.1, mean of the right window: 13.8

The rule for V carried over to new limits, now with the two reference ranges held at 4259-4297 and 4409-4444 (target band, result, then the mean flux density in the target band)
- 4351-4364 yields -0.4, 13.1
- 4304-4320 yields 1.1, 11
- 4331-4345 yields -0.6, 12.8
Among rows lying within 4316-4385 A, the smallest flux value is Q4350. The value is 7.767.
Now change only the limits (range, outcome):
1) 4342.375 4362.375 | 10.89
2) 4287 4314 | 6.769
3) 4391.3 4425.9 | 11.2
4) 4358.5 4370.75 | 11.71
